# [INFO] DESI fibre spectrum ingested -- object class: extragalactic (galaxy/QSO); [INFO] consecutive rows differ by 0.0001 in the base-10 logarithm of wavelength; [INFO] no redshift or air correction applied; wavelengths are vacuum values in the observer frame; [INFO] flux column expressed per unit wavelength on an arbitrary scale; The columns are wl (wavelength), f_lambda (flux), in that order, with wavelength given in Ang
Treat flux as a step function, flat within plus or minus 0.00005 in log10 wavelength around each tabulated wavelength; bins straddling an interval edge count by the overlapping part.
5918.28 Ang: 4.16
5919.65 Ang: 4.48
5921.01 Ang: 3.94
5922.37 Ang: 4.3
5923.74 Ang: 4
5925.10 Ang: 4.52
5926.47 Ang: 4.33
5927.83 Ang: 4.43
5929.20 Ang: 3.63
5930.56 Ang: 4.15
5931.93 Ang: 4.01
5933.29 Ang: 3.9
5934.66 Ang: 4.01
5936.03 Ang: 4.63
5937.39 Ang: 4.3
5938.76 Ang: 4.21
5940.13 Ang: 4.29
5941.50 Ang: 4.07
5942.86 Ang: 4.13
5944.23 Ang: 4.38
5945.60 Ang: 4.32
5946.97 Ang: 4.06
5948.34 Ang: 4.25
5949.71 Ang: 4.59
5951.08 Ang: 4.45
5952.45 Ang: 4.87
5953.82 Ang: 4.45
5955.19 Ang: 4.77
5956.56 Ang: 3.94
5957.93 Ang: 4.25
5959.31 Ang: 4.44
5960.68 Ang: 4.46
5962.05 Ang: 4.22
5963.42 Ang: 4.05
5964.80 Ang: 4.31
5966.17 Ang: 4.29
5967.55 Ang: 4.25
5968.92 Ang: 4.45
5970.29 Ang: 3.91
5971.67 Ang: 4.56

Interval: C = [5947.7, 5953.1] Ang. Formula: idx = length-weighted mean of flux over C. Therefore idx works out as 4.54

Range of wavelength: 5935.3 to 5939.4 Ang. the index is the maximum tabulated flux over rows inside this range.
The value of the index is 4.63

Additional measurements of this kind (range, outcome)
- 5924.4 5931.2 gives 4.52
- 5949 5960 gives 4.87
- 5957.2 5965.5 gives 4.46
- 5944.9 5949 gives 4.32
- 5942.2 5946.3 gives 4.38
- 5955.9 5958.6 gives 4.25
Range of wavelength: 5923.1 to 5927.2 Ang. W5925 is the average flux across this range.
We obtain 4.29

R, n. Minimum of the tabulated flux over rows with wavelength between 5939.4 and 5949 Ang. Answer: 4.06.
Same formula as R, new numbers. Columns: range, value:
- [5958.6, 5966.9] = 4.05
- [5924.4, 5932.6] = 3.63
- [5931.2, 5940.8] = 3.9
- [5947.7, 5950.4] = 4.25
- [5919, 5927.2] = 3.94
